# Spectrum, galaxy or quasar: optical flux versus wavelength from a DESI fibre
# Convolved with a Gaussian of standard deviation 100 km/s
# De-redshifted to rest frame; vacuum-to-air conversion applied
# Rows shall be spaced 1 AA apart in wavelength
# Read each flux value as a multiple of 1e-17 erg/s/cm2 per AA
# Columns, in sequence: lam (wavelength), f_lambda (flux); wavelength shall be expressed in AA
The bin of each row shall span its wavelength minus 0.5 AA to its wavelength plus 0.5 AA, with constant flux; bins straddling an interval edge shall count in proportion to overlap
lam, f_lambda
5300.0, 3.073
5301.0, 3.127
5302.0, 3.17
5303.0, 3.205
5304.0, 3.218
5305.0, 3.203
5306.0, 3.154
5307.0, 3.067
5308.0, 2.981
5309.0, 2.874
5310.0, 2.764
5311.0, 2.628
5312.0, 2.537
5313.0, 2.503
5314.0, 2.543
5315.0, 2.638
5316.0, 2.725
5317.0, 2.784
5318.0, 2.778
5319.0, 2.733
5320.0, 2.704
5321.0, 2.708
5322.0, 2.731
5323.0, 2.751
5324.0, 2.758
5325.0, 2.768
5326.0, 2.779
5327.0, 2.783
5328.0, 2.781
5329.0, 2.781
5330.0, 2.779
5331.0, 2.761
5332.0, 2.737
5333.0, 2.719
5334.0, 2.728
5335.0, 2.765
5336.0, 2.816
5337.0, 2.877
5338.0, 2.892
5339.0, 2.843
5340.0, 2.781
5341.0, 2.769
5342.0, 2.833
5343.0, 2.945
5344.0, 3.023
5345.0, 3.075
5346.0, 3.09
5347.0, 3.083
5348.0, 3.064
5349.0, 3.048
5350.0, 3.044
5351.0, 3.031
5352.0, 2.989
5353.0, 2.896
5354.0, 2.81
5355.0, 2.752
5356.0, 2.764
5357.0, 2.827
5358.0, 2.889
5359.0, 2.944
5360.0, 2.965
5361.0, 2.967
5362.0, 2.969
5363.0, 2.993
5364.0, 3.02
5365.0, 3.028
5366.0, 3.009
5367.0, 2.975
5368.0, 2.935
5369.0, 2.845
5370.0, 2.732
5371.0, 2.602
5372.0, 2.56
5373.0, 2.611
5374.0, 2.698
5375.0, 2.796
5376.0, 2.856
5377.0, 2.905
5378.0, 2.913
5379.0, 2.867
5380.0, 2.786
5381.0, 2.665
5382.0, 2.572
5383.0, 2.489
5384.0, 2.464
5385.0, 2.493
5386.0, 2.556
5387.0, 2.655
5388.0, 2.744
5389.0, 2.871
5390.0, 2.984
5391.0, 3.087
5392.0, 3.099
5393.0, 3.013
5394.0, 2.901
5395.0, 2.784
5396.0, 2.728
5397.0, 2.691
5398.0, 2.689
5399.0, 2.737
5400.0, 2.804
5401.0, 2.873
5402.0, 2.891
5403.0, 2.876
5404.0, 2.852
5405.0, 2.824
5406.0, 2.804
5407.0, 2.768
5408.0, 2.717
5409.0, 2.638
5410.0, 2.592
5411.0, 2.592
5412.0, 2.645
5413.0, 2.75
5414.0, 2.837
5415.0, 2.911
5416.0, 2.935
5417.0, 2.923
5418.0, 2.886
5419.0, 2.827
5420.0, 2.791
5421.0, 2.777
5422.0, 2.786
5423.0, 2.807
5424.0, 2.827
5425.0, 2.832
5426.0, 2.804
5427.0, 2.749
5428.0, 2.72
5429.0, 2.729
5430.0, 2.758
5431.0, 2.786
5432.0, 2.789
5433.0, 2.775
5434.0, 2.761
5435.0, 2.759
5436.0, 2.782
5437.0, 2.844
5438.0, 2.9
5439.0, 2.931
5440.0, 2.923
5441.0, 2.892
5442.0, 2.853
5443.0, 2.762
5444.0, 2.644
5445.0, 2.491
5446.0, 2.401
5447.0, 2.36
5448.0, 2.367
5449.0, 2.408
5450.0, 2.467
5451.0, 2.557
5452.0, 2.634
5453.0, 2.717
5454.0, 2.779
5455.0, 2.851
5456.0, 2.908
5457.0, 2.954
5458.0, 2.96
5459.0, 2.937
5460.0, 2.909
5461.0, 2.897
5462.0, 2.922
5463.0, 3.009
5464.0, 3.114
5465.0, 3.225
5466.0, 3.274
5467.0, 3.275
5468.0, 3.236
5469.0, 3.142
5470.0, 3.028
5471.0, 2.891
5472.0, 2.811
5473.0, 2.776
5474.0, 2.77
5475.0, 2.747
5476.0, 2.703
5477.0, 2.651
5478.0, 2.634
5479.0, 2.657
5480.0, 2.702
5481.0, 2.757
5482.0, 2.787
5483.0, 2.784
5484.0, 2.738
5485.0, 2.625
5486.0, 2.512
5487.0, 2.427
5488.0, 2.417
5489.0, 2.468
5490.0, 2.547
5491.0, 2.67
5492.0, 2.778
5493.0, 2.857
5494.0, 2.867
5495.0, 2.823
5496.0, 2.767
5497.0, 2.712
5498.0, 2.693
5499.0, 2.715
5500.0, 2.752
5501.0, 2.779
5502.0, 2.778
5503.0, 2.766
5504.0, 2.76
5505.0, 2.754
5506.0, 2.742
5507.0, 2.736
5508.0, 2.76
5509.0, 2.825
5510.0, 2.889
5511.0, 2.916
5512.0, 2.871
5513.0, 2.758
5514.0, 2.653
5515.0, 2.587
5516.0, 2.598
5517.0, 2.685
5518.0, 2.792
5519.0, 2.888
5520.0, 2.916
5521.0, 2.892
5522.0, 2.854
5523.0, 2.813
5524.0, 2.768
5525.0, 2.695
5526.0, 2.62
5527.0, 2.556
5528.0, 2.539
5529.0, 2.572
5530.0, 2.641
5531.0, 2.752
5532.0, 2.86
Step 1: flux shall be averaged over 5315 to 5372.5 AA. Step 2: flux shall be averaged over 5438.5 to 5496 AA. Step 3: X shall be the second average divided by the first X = 0.97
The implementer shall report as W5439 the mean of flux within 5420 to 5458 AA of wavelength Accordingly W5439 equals 2.74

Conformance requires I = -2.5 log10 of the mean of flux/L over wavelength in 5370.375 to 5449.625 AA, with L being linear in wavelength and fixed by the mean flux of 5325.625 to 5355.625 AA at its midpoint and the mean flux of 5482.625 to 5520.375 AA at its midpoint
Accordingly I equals 0.02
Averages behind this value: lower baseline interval 2.88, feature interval 2.76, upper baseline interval 2.73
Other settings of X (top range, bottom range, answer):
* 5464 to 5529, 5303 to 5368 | 0.97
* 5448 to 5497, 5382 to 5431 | 1.01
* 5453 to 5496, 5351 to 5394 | 1.00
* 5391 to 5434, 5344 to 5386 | 0.98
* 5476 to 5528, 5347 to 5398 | 0.96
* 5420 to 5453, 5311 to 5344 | 0.99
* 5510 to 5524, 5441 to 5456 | 1.07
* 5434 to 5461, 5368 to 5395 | 0.99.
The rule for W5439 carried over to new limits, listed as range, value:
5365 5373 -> 2.81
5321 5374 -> 2.86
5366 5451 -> 2.76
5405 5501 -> 2.78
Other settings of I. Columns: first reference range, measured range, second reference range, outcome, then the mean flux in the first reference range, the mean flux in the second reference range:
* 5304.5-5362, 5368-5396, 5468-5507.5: 0.02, 2.84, 2.74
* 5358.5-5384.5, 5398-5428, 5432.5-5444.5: 0.01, 2.81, 2.82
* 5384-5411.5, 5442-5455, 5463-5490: 0.09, 2.78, 2.81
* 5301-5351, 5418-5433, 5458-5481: 0.04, 2.86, 2.92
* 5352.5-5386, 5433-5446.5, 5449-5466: 0.03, 2.8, 2.86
